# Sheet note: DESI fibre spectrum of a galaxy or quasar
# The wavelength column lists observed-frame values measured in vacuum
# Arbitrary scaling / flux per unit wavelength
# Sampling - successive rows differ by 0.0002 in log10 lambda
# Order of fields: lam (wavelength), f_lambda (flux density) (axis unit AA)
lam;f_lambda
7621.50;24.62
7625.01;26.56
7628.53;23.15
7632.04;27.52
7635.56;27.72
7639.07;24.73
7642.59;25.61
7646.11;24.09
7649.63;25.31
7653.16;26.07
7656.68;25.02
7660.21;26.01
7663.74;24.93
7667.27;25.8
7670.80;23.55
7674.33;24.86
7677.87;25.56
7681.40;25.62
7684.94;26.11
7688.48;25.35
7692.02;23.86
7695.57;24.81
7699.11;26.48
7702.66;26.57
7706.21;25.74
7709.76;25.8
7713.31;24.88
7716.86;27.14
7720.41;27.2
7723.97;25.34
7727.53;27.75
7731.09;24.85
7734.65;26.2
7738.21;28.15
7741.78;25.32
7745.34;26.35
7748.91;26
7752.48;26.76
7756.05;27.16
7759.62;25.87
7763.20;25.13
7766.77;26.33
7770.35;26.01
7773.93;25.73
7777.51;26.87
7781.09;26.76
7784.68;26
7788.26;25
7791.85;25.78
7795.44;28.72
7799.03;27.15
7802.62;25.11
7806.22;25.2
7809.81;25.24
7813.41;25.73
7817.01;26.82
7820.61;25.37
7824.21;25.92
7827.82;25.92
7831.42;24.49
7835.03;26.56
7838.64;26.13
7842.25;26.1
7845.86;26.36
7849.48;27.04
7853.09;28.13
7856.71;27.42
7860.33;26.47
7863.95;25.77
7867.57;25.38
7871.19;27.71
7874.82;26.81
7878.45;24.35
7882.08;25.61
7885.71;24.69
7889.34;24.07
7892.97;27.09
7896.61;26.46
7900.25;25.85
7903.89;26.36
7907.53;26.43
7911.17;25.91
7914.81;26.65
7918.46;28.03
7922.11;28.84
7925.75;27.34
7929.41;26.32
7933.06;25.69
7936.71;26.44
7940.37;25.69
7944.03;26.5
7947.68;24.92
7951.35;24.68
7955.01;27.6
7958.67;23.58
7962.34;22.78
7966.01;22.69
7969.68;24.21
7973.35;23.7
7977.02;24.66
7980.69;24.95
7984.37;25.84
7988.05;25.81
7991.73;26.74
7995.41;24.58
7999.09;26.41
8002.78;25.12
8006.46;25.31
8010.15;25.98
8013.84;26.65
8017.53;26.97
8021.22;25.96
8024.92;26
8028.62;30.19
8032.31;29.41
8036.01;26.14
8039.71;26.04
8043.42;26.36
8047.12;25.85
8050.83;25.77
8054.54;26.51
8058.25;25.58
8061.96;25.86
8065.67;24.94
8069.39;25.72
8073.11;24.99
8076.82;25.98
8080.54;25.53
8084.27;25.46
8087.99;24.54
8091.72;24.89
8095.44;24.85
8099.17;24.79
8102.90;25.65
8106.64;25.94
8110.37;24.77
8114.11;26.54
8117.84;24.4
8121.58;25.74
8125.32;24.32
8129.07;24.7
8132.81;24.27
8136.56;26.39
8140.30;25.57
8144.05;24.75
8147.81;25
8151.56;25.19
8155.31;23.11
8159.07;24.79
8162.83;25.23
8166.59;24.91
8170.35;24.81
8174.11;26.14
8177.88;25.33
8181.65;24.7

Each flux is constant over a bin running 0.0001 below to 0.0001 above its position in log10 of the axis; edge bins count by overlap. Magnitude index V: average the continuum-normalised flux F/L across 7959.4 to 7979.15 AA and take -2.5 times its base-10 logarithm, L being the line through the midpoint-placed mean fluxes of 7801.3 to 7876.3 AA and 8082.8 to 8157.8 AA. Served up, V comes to 0.09 mag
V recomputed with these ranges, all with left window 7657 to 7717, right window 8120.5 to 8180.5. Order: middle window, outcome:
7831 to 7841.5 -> -0.03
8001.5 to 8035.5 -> -0.07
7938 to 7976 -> 0.02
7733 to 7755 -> -0.05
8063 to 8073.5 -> -0.01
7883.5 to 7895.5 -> -0.01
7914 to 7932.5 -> -0.09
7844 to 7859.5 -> -0.08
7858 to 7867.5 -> -0.03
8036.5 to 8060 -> -0.04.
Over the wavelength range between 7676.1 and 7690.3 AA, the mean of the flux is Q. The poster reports 25.7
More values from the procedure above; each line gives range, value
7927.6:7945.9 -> 26.1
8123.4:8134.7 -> 24.4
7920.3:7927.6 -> 28.1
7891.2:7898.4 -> 26.8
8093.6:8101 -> 24.8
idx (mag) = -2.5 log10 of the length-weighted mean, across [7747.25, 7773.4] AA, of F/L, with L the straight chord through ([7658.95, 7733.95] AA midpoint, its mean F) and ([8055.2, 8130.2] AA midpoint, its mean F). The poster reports -0.02 mag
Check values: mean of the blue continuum 25.6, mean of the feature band 26.2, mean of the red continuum 25.3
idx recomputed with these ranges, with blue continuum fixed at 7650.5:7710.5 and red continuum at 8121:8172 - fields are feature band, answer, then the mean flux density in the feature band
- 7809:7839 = -0.023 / 25.8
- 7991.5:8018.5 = -0.036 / 25.9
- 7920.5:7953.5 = -0.048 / 26.3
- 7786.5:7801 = -0.057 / 26.6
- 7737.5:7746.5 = -0.046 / 26.4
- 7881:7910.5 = -0.028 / 25.8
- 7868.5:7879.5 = -0.048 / 26.3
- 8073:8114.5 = -0.015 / 25.3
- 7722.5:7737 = -0.033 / 26.1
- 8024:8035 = -0.144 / 28.6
